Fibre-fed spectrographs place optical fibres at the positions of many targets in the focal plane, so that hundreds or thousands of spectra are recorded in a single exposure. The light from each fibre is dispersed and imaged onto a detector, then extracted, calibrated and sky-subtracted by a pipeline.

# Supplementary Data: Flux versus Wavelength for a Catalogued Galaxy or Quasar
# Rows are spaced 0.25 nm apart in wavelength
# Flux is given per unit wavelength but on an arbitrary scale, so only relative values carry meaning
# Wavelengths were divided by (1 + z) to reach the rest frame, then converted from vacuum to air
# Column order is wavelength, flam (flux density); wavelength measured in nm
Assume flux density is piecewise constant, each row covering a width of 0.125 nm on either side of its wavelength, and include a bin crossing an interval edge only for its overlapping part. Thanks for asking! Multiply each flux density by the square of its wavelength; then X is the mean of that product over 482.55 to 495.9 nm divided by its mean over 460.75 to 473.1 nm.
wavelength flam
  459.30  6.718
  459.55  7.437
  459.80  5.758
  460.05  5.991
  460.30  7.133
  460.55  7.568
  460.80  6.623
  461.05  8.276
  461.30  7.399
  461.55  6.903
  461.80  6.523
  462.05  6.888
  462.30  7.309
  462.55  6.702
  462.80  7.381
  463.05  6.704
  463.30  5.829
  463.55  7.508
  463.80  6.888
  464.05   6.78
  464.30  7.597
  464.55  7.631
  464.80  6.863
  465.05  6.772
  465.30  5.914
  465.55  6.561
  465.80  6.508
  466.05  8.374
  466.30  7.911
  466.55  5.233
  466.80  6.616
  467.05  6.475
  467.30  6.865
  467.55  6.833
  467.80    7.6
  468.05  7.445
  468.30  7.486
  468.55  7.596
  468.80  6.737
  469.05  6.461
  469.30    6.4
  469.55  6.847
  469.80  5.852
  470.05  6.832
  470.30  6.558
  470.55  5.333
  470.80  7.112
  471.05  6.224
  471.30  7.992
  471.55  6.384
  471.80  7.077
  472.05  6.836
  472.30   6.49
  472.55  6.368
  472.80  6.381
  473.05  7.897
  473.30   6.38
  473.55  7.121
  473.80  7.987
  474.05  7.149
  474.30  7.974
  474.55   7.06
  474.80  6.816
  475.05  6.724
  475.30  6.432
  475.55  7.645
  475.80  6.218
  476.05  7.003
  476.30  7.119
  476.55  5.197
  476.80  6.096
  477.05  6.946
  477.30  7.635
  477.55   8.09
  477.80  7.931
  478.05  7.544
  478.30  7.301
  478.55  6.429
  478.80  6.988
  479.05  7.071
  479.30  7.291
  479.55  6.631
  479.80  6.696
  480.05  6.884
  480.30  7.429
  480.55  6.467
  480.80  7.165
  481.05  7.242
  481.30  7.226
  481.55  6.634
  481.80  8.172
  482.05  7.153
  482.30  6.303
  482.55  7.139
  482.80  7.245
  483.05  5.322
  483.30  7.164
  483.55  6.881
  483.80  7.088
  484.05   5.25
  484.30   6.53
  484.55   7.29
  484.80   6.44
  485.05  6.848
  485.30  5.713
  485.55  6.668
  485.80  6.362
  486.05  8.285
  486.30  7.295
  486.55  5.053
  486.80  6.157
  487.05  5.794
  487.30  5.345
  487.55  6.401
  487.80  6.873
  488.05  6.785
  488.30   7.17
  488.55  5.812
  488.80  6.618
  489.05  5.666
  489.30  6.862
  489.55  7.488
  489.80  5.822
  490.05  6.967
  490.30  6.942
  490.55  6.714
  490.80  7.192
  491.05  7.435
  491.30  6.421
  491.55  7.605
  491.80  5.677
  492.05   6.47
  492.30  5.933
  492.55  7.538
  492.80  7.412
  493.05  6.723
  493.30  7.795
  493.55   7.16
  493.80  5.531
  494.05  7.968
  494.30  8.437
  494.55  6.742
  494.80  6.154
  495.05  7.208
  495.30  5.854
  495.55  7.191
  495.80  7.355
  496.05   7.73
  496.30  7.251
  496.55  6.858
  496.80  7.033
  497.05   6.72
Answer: 1.07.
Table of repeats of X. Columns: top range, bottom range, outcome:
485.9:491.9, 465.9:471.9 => 1.05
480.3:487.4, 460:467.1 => 1.05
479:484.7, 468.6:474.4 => 1.05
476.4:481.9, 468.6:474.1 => 1.08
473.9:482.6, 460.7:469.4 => 1.07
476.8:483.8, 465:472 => 1.09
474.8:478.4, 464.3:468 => 1.06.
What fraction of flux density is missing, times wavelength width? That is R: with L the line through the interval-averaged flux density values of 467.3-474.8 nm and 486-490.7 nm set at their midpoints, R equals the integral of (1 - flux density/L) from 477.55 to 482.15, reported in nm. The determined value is -0.31 nm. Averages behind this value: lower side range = 6.91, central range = 7.15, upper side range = 6.5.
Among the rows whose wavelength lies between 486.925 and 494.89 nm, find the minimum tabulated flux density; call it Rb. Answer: 5.345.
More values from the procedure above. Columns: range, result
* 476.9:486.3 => 5.25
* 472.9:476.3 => 6.218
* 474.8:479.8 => 5.197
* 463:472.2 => 5.233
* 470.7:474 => 6.224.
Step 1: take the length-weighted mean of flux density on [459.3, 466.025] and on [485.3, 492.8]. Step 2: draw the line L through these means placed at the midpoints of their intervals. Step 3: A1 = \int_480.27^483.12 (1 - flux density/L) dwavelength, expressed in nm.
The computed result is -0.122 nm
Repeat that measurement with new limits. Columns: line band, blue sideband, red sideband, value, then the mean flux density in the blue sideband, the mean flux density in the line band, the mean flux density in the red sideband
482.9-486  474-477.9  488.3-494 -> 0.15 nm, 6.99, 6.51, 6.74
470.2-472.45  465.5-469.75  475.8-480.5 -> 0.09 nm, 6.93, 6.67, 6.99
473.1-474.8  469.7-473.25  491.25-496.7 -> -0.15 nm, 6.67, 7.27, 6.96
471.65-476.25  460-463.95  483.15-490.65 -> -0.14 nm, 6.99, 6.97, 6.54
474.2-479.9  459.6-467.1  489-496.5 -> -0.07 nm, 6.9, 6.99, 6.92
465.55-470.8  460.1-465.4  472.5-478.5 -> 0.16 nm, 7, 6.8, 7.04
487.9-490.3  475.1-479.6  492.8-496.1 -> 0.15 nm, 6.98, 6.6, 7.06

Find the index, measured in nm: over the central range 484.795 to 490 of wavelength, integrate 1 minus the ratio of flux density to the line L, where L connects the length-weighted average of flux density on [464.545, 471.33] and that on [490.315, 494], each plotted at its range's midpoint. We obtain 0.29 nm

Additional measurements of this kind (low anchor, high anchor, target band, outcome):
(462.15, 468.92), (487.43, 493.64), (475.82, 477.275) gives 0.07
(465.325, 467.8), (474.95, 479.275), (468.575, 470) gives 0.06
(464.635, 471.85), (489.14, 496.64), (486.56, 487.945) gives 0.17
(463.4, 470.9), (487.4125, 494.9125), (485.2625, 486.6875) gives 0.04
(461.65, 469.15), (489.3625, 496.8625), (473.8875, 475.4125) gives -0.03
